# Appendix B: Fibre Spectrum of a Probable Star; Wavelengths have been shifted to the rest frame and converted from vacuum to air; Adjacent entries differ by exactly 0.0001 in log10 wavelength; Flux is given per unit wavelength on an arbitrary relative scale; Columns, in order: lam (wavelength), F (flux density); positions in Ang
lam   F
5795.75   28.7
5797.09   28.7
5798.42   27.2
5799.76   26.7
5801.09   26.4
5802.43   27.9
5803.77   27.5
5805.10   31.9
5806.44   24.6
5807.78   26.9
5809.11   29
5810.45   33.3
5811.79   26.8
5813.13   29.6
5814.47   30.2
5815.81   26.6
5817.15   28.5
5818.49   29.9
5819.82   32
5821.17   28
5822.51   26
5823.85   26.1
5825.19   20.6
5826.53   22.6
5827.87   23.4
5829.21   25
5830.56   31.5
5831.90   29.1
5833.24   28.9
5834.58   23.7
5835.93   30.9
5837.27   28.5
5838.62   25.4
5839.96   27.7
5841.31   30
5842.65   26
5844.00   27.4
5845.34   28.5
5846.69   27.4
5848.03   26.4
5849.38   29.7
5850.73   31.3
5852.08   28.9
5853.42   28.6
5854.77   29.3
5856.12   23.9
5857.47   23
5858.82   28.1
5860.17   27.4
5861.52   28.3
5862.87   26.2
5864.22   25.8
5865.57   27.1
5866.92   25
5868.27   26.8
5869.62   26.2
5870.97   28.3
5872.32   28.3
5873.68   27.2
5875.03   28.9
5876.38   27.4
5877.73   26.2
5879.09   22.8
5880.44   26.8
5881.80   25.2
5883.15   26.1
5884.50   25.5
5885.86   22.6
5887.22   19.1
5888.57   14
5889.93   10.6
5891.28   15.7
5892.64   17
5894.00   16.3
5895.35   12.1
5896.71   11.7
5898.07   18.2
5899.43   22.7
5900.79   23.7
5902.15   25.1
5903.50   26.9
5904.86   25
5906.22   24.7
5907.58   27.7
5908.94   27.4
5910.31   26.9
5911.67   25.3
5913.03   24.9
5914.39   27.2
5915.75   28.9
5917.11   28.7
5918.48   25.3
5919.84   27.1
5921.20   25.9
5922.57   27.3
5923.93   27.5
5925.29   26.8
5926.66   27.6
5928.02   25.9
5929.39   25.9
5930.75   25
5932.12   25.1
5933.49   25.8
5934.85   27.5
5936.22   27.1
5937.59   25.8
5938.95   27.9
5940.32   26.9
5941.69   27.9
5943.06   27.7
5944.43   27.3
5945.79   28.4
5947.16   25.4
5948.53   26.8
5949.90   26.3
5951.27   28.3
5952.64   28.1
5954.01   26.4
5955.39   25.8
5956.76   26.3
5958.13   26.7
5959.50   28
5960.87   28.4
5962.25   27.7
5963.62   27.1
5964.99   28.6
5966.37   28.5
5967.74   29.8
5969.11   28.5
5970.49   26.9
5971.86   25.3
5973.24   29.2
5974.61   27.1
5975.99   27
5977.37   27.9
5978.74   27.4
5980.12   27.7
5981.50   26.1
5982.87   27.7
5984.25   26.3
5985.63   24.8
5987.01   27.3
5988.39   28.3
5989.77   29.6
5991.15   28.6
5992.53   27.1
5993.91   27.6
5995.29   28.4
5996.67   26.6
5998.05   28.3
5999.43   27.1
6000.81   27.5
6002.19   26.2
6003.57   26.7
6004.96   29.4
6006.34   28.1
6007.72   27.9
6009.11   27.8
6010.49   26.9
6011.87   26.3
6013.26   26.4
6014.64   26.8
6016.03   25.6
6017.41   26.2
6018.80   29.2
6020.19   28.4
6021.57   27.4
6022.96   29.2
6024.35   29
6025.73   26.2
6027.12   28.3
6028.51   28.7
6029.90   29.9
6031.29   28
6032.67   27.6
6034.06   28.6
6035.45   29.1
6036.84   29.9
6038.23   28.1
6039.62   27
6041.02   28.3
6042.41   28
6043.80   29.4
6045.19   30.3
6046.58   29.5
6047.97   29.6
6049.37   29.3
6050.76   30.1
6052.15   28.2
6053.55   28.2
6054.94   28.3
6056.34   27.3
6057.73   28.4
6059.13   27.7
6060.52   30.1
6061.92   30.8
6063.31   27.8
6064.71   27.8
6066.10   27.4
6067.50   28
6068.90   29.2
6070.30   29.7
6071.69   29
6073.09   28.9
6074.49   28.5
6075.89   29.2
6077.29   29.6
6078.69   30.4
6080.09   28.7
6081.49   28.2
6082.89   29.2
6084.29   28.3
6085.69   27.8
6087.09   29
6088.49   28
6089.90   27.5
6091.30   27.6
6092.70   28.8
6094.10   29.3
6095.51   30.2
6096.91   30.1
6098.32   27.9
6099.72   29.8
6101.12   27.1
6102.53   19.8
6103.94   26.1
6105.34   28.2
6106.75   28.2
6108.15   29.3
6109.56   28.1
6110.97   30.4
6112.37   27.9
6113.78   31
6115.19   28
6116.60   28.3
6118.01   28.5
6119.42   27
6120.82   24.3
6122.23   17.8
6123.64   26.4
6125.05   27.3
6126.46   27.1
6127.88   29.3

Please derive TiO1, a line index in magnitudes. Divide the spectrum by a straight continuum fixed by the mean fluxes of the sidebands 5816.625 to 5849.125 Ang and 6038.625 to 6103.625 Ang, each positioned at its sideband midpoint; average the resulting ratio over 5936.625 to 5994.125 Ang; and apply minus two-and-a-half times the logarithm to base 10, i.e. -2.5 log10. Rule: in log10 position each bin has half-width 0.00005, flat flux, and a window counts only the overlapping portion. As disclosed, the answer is 0.02 mag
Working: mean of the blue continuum 27.3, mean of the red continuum 28.5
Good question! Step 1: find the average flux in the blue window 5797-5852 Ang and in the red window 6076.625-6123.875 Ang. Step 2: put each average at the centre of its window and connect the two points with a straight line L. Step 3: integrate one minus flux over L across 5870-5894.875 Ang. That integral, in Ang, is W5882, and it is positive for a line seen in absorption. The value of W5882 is 4.6 Ang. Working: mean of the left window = 27.8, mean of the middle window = 22.6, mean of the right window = 27.9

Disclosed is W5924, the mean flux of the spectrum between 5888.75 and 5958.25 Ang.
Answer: 24.8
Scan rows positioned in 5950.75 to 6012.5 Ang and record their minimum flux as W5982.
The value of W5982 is 24.8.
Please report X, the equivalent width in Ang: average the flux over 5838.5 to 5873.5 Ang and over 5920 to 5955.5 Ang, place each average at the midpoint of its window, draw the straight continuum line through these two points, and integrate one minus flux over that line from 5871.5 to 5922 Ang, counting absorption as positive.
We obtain 6.9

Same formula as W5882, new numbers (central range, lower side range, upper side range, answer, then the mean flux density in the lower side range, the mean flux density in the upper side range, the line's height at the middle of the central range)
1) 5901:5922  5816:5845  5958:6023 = 0.7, 27.2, 27.5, 27.4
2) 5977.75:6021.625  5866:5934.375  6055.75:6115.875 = -1.5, 24.2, 28.5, 26.5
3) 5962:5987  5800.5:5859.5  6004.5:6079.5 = 0.7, 27.7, 28.4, 28.2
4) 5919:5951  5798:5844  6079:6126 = 1.0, 27.6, 27.7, 27.6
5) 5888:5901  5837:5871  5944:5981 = 5.4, 27.3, 27.4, 27.4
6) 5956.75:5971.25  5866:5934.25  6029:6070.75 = -1.0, 24.2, 28.7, 26.1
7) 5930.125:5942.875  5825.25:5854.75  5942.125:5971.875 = 0.4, 27.6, 27.4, 27.5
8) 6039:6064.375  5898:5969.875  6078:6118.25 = -0.8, 26.7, 28.3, 27.9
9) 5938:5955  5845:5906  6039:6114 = -1.0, 24.2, 28.5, 25.8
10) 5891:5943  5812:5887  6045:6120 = 5.3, 27.1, 28.5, 27.5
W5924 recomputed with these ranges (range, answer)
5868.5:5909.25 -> 22.6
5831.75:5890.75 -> 26.2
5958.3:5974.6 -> 27.9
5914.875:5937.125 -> 26.7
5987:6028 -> 27.6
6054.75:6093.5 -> 28.6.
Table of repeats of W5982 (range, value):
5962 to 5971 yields 26.9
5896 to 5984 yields 11.7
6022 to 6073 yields 26.2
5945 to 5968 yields 25.4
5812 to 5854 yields 20.6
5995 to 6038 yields 25.6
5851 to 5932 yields 10.6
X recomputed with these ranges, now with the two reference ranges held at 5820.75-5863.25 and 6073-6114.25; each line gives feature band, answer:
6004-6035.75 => 0.22 Ang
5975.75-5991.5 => 0.27 Ang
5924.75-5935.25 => 0.54 Ang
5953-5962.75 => 0.23 Ang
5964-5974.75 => -0.09 Ang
